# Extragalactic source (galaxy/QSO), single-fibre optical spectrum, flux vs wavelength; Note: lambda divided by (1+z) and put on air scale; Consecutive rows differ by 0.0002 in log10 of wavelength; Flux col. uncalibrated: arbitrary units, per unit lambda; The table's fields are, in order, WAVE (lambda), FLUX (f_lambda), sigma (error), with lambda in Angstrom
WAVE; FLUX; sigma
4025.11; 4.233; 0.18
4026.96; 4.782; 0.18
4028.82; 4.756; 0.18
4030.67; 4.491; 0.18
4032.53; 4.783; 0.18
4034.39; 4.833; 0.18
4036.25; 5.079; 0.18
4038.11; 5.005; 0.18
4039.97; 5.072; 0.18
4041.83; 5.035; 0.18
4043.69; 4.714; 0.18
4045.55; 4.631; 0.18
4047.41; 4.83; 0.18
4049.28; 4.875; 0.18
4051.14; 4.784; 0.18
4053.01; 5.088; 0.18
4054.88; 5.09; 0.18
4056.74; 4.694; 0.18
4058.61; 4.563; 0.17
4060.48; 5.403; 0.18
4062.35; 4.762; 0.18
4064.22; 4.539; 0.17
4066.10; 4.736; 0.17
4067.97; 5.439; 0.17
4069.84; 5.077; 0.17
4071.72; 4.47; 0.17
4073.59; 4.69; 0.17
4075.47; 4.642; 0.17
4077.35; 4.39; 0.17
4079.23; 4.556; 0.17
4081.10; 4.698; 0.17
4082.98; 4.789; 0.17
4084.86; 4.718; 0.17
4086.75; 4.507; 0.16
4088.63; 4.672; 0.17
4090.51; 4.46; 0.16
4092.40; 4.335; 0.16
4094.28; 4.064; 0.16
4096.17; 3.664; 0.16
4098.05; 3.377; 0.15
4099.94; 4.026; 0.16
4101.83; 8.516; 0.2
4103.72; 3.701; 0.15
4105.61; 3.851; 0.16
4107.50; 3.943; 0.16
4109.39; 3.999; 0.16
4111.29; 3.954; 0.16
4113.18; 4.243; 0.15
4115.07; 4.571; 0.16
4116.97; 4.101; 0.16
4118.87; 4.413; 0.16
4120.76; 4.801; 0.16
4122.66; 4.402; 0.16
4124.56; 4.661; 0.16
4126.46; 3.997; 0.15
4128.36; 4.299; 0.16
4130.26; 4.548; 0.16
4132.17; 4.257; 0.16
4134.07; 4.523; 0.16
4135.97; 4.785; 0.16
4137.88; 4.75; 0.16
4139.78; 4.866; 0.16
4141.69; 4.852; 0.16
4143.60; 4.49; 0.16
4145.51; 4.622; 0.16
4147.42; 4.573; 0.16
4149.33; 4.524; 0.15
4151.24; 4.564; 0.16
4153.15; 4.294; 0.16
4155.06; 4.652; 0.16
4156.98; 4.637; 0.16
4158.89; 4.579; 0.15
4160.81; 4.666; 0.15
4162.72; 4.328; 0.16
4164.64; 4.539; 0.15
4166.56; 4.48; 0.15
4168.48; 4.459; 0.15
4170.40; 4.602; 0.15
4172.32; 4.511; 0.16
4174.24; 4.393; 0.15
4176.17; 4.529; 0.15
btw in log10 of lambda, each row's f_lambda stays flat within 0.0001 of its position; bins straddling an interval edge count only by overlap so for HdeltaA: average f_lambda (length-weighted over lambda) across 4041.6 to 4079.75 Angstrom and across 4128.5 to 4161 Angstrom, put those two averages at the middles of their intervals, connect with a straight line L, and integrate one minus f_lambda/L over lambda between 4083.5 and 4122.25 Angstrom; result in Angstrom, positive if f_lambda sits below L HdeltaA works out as 2.5 Angstrom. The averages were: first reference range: 4.81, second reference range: 4.59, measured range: 4.4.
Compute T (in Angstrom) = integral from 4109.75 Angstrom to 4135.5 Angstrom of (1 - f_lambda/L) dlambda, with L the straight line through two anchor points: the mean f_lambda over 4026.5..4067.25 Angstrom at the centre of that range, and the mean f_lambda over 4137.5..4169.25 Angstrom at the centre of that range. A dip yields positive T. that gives 1.6 Angstrom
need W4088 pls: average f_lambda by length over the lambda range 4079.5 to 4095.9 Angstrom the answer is 4.5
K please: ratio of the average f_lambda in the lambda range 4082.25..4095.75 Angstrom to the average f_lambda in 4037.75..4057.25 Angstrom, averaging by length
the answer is 0.9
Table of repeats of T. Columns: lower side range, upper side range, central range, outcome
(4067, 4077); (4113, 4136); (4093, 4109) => 0.8 Angstrom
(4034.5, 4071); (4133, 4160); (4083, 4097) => 1.2 Angstrom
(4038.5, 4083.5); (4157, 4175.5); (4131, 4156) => -0.1 Angstrom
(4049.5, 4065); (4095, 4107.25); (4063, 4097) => 0.6 Angstrom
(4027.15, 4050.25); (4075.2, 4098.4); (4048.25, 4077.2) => -1.4 Angstrom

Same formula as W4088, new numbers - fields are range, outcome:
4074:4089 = 4.62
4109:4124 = 4.33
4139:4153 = 4.62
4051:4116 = 4.6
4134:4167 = 4.6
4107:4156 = 4.45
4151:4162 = 4.56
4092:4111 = 4.33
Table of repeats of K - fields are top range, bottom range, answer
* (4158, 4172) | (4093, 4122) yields 1.04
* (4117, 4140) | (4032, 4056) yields 0.92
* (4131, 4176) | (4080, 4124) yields 1.03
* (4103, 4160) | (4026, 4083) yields 0.92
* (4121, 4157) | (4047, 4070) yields 0.93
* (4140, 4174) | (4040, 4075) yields 0.94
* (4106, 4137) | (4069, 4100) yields 0.98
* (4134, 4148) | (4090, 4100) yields 1.18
